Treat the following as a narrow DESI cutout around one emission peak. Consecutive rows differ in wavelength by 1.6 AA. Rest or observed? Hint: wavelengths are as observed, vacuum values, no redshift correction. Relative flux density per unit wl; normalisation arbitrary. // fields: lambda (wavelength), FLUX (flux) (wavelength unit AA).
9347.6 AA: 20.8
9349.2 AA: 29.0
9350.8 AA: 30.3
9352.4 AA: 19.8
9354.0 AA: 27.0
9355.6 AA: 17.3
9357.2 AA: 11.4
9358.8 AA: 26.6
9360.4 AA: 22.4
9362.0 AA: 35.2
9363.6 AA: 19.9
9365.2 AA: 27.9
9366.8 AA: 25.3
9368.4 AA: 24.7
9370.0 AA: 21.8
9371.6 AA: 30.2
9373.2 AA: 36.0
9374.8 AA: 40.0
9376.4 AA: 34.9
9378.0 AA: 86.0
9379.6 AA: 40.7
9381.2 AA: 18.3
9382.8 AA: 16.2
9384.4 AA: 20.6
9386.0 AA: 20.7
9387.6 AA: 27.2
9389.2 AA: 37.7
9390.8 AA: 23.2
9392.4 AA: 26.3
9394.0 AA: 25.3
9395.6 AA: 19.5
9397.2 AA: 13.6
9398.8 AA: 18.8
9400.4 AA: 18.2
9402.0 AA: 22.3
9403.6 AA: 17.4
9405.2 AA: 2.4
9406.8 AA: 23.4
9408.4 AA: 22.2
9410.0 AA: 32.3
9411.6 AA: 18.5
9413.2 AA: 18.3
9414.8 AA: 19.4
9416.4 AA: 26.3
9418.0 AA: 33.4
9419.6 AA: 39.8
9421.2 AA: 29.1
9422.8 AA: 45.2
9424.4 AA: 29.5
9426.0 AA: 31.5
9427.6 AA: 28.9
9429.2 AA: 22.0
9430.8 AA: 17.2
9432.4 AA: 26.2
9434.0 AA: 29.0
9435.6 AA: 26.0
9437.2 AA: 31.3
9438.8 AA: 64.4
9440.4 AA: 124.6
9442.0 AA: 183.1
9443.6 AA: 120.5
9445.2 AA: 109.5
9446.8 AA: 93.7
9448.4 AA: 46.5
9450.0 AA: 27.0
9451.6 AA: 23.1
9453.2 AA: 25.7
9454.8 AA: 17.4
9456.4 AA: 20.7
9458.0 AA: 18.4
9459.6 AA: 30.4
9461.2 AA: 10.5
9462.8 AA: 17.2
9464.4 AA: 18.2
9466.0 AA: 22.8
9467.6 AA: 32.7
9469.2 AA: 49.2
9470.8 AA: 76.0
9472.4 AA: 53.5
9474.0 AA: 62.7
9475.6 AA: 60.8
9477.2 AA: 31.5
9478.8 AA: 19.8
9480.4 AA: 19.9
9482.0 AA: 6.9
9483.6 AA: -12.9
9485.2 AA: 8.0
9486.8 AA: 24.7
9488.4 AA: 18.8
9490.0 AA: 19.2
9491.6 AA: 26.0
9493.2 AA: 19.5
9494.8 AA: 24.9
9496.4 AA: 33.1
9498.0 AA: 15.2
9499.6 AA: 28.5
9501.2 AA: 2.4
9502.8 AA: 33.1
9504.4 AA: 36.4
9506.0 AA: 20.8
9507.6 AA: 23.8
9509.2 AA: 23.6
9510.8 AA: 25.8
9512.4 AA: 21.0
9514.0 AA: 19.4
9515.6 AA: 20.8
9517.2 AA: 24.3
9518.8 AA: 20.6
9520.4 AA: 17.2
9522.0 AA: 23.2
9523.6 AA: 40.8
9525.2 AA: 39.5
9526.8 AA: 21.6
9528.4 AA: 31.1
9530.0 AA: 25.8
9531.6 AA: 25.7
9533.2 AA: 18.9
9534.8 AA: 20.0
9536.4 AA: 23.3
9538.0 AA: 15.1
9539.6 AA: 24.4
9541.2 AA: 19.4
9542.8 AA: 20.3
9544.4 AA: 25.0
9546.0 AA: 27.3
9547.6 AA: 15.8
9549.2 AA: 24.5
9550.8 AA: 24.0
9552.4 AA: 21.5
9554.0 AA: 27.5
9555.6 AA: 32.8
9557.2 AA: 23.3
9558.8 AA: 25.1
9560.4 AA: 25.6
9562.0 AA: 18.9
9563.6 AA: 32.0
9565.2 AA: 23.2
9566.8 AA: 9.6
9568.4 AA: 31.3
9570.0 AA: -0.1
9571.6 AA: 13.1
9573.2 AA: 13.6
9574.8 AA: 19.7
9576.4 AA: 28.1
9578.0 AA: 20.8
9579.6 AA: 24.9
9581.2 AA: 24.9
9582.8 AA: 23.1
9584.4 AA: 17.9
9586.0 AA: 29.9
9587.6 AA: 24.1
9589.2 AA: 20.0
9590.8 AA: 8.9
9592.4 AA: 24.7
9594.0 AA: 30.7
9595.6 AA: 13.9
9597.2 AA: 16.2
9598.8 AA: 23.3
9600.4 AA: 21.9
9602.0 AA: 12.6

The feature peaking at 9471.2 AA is [N II]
